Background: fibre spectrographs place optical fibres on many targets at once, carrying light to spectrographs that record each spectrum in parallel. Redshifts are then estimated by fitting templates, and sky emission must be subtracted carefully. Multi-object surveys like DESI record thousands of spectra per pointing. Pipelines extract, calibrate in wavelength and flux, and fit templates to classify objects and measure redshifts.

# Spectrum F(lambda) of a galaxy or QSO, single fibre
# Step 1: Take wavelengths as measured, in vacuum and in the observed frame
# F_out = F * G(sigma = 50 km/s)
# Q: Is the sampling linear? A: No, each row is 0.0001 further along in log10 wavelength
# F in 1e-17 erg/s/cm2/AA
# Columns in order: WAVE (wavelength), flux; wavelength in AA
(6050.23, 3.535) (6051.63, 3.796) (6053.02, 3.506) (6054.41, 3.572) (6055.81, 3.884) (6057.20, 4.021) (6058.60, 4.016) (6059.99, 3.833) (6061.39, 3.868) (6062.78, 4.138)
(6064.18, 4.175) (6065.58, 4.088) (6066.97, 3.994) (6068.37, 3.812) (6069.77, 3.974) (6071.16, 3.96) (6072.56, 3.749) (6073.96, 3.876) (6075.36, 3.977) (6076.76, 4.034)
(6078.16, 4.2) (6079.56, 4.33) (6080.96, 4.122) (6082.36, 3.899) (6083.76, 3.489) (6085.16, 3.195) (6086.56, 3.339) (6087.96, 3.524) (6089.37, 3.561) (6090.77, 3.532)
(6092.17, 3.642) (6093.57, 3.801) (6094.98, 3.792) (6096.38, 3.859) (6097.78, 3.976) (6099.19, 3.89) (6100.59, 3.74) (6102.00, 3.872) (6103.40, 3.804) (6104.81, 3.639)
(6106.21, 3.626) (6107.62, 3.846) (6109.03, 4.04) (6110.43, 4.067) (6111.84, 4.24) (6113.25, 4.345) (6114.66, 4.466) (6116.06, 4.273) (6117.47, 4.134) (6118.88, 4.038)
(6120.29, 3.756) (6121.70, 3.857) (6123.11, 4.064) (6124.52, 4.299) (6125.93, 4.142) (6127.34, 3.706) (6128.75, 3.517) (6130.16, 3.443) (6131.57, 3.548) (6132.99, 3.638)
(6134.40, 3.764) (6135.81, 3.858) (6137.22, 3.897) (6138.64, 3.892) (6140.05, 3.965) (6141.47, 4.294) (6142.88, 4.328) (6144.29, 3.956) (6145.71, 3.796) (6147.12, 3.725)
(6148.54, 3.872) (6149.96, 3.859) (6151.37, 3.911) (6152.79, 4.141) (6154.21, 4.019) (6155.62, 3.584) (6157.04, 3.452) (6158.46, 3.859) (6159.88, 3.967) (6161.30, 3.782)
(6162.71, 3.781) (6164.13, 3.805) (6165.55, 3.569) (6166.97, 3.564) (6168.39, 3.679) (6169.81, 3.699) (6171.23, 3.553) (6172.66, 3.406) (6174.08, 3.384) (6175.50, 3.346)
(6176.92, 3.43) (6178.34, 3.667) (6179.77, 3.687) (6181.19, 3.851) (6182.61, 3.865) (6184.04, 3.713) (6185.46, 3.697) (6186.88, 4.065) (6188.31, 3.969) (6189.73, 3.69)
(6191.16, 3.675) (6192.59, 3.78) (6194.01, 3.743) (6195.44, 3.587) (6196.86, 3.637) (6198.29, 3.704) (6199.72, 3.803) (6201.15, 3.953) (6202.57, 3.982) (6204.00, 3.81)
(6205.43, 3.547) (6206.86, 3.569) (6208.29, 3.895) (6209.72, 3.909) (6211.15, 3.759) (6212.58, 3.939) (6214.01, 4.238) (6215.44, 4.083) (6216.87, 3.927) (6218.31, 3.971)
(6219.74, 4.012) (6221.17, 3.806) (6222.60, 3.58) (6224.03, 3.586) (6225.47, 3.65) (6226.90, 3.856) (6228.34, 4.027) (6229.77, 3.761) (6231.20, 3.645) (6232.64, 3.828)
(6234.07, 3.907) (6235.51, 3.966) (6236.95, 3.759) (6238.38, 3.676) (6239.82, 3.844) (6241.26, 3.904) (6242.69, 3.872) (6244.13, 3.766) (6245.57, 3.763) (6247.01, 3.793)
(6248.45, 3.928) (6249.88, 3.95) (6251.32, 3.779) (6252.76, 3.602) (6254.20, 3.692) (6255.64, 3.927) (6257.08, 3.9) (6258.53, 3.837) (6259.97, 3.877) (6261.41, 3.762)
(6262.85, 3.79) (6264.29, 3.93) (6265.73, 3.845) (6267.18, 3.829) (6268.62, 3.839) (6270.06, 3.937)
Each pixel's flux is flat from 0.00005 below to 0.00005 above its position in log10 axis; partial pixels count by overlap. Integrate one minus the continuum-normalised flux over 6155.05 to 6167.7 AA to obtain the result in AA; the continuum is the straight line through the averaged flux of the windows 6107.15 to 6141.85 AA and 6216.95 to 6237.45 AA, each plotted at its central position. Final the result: 0.6 AA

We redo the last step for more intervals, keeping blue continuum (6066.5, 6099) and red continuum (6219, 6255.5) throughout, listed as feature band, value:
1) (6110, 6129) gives -1.35 AA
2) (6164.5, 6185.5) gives 1.09 AA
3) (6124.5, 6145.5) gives -0.34 AA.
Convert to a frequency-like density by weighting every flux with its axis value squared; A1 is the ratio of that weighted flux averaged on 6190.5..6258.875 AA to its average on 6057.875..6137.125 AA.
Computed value 1.02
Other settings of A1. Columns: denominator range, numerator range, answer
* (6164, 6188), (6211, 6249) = 1.07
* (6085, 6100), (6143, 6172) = 1.06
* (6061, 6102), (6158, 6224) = 1.01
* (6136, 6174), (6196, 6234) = 1.02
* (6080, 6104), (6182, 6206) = 1.05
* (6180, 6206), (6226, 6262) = 1.03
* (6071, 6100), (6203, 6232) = 1.05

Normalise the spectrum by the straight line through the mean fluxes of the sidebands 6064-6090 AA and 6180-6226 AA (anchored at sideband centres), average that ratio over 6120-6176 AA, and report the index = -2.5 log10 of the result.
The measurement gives 0.01 mag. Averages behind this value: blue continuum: 3.85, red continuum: 3.81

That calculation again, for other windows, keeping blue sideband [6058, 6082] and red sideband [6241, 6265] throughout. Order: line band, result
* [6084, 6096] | 0.12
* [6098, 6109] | 0.05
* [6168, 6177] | 0.12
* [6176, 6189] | 0.04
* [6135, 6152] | 0.00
